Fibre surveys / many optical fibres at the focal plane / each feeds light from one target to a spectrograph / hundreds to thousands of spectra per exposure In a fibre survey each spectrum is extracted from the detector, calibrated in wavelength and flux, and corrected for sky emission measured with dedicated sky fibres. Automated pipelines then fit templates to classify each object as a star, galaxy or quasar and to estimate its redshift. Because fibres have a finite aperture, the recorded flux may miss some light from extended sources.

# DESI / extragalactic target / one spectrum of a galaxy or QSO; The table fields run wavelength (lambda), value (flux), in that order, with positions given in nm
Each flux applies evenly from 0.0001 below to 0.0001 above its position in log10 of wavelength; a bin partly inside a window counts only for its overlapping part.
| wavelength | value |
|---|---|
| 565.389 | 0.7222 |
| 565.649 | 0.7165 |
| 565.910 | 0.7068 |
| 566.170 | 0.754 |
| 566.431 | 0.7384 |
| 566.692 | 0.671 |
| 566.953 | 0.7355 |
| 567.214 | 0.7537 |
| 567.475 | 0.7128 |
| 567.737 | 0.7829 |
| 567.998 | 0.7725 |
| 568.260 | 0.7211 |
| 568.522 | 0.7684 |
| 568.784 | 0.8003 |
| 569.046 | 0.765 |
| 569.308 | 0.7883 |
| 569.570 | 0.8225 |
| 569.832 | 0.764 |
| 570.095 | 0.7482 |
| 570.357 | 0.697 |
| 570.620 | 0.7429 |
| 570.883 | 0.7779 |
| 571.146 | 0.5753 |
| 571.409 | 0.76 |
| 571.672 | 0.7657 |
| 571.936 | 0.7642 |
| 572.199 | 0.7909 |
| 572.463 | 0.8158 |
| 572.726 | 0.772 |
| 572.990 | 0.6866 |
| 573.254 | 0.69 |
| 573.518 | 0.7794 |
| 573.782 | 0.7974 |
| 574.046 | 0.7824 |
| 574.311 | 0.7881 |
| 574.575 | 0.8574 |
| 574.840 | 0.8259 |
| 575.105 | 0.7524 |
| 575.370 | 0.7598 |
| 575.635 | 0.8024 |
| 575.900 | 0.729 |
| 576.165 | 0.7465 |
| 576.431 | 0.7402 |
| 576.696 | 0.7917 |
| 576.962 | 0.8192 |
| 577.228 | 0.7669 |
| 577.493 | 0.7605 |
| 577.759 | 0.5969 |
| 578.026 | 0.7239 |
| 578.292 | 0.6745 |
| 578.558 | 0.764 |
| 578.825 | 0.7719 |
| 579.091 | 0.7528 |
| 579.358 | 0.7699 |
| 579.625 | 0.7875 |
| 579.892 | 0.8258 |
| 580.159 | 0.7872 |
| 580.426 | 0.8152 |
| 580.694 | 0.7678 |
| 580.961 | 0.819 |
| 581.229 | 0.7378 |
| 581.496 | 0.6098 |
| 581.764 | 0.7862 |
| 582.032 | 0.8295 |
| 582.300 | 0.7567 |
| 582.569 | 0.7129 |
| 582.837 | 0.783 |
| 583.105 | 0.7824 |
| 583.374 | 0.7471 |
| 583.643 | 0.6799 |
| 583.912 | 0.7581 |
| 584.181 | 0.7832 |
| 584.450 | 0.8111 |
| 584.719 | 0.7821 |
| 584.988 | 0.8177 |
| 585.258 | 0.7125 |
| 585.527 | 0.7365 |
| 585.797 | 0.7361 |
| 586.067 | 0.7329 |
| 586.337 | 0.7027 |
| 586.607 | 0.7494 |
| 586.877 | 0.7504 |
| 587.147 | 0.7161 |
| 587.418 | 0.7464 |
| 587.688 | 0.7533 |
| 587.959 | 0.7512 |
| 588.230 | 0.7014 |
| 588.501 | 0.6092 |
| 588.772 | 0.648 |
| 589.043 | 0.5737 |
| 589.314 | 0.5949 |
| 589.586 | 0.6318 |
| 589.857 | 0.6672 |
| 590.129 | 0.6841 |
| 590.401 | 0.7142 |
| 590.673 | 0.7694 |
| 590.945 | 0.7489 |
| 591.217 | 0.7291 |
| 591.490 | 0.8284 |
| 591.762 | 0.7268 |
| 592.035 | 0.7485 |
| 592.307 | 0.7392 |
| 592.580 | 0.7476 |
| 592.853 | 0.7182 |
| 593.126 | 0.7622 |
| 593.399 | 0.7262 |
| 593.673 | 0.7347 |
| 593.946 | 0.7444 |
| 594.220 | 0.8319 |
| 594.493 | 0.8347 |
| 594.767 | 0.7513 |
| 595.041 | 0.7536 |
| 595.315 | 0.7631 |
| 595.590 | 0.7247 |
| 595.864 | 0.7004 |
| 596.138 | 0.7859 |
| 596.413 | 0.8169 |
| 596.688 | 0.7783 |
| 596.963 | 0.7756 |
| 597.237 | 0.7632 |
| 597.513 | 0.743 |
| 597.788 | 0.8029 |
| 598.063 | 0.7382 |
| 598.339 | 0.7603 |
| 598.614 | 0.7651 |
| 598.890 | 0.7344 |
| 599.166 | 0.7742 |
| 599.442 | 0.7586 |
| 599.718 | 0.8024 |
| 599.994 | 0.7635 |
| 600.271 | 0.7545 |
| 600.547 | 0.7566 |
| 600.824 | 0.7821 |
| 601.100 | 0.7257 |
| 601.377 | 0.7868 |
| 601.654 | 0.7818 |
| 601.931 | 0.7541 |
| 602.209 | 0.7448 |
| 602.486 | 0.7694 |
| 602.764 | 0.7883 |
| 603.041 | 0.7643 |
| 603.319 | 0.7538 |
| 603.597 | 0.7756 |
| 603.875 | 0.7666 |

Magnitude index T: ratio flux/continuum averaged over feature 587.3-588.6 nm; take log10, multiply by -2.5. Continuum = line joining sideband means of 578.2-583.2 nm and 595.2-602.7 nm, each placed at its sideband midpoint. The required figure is 0.07 mag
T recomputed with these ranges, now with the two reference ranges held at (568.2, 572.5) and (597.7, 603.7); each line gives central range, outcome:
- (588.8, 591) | 0.141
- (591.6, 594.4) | 0.018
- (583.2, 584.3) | 0.026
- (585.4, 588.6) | 0.053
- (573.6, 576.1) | -0.042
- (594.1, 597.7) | -0.011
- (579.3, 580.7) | -0.051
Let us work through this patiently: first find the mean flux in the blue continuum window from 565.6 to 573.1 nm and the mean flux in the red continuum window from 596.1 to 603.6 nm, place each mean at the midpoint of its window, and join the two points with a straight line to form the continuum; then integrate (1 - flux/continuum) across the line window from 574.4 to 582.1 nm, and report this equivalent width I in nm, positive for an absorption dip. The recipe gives -0.11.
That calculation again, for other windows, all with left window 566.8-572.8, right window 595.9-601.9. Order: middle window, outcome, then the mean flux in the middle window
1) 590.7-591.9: 0.01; 0.759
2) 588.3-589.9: 0.30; 0.622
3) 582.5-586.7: 0.05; 0.752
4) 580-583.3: -0.02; 0.766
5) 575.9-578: 0.04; 0.744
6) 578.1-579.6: 0.02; 0.749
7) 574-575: -0.07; 0.814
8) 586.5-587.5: 0.03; 0.74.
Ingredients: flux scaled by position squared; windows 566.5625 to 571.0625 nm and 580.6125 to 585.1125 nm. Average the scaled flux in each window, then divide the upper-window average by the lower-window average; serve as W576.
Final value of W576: 1.06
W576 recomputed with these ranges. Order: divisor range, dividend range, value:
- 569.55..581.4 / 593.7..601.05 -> 1.09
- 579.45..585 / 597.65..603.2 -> 1.06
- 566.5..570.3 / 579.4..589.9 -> 1.03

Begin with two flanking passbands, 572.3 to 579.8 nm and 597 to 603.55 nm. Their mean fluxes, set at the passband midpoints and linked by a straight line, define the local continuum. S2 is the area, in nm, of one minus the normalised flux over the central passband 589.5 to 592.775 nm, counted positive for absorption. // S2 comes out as 0.15 nm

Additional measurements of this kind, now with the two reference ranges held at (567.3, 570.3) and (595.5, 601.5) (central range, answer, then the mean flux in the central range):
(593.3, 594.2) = 0.019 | 0.748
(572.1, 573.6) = 0.022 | 0.754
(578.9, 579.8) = -0.009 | 0.773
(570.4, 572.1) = 0.078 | 0.73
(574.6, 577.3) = -0.041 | 0.777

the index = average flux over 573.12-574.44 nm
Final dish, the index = 0.767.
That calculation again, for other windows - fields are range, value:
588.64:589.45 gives 0.606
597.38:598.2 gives 0.762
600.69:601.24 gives 0.755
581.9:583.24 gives 0.773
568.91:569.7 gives 0.792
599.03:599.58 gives 0.766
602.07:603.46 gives 0.764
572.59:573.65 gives 0.733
